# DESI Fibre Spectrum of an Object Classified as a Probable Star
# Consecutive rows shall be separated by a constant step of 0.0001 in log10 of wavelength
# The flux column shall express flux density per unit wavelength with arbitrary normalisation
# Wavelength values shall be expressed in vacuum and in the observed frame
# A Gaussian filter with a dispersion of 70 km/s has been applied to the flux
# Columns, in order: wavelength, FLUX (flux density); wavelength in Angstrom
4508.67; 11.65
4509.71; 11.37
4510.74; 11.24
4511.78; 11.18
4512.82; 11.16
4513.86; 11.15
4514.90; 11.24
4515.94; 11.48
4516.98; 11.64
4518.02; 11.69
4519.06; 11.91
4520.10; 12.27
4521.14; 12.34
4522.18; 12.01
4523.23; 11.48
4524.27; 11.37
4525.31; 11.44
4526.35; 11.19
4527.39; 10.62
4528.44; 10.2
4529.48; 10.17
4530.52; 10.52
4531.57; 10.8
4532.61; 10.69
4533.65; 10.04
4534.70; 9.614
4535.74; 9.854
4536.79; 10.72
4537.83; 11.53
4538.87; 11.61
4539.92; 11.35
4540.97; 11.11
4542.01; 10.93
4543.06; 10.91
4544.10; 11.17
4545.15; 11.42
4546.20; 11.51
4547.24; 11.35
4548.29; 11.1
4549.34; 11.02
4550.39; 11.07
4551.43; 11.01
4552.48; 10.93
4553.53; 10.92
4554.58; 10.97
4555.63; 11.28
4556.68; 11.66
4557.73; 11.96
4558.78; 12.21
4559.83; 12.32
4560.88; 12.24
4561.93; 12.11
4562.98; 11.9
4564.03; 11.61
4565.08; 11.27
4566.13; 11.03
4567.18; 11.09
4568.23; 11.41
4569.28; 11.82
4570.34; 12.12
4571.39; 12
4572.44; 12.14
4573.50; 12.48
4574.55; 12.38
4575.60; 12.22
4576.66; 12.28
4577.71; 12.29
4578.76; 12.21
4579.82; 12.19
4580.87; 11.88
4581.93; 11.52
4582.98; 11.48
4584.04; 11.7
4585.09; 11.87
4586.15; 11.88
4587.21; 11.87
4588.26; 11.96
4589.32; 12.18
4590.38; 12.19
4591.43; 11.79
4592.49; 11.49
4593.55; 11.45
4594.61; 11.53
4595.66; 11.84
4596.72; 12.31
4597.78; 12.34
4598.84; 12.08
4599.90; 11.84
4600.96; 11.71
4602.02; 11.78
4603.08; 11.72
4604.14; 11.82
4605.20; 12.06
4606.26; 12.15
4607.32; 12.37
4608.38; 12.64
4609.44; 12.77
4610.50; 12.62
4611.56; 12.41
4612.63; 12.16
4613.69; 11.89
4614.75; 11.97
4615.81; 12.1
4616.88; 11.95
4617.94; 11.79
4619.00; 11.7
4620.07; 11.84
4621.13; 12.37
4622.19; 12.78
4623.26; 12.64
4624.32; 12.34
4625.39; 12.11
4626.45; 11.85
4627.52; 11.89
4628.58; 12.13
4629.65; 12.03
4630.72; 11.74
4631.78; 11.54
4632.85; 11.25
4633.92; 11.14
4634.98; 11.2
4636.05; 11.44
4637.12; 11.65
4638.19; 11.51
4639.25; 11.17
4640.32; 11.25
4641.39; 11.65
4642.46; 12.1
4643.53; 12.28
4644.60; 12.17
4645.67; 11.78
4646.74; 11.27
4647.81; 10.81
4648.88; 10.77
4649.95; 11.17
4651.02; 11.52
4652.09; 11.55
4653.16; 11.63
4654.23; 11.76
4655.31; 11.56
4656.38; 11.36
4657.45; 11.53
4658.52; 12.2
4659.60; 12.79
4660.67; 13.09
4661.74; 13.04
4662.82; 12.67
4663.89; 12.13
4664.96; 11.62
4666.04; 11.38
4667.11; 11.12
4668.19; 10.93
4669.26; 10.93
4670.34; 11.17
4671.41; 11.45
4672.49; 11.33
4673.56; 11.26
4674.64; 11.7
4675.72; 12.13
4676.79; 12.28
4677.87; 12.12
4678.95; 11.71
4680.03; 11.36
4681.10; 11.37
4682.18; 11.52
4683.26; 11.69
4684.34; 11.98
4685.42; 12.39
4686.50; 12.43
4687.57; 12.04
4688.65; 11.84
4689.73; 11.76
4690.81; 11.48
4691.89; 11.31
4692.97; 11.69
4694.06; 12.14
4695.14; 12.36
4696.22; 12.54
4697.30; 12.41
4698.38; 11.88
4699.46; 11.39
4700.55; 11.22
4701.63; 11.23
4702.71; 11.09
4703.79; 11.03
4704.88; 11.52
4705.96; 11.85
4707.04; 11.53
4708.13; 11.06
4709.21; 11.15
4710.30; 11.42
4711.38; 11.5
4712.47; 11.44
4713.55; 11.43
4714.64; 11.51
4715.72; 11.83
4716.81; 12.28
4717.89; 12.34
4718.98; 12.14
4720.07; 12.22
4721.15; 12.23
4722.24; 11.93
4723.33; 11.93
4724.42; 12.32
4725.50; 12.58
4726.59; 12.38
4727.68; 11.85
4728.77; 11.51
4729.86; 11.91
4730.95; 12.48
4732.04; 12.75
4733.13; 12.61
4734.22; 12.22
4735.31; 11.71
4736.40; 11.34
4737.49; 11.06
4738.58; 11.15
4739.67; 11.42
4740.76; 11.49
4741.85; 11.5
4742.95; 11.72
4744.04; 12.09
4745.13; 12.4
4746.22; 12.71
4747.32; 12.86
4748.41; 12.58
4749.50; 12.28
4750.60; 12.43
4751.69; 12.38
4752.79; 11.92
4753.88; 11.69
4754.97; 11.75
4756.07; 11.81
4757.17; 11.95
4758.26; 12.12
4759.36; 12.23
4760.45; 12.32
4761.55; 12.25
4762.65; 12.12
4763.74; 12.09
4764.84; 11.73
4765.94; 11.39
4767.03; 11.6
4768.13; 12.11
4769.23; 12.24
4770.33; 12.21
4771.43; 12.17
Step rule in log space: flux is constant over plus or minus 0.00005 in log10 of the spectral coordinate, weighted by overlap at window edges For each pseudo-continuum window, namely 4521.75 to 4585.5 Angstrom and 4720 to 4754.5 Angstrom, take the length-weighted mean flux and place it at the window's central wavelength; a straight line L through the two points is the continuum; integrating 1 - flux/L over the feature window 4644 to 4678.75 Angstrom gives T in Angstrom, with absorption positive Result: 0.3 Angstrom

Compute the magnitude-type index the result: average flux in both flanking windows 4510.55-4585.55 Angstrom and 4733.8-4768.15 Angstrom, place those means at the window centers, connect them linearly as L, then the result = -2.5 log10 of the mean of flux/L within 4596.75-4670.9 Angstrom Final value -0.02 mag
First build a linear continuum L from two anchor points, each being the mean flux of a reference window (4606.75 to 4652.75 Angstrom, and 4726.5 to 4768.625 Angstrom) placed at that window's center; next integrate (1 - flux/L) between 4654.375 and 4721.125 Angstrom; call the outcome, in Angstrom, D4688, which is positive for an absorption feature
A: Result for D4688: 0.9 Angstrom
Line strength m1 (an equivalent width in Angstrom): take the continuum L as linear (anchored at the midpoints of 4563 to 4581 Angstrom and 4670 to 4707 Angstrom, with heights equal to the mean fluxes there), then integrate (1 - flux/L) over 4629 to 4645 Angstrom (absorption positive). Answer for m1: 0.3 Angstrom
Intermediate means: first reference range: 11.9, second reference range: 11.7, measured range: 11.6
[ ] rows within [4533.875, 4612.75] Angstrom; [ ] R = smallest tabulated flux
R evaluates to 9.614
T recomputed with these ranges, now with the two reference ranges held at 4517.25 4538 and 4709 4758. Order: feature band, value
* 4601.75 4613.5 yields -0.87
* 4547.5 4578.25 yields -1.37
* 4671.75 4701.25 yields -0.18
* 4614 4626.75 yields -0.75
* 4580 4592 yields -0.60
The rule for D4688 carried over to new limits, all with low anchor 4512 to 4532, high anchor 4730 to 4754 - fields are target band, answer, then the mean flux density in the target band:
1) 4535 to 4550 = 0.36 Angstrom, 11.1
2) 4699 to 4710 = 0.56 Angstrom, 11.3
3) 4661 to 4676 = 0.19 Angstrom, 11.6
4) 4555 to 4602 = -1.64 Angstrom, 11.9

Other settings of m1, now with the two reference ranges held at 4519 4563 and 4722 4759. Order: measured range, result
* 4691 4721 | 0.5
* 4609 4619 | -0.6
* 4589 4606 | -0.7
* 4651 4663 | -0.4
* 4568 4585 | -1.0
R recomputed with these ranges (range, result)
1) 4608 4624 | 11.7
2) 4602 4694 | 10.77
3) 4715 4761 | 11.06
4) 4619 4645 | 11.14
